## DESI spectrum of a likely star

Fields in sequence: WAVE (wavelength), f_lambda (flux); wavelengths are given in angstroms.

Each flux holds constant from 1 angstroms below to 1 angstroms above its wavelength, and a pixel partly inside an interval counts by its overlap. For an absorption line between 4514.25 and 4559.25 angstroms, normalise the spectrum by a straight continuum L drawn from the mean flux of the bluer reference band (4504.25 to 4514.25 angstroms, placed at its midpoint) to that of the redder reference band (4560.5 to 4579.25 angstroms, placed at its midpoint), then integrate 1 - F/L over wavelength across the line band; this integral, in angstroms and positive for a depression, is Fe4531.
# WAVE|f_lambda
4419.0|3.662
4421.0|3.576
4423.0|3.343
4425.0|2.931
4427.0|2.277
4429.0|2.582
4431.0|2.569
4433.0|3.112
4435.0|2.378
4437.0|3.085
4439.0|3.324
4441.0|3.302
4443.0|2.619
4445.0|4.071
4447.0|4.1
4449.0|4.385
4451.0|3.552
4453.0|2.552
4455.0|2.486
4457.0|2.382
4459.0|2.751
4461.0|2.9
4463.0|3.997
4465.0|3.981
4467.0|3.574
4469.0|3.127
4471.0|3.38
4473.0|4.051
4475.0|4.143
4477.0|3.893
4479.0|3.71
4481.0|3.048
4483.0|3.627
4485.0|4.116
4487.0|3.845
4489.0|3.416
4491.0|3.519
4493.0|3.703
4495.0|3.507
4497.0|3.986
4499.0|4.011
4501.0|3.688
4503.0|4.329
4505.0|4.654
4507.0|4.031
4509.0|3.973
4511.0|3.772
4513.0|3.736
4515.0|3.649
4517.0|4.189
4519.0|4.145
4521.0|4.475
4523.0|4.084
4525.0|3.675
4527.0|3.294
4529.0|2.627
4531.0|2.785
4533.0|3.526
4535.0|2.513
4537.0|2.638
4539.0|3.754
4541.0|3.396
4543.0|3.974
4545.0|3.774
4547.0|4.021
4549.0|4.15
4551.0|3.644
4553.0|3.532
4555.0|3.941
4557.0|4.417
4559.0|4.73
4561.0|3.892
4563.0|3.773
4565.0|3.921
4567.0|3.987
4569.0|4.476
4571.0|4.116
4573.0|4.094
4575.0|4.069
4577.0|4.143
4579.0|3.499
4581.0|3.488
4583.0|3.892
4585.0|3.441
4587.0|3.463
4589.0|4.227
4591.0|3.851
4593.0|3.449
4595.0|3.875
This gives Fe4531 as 3.79 angstroms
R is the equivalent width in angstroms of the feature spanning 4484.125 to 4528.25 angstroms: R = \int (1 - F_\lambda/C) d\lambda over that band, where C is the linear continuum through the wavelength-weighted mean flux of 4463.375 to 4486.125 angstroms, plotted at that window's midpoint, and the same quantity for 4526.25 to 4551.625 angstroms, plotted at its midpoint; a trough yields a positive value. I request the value -4.3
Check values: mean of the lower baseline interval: 3.7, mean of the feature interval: 3.89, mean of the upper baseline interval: 3.39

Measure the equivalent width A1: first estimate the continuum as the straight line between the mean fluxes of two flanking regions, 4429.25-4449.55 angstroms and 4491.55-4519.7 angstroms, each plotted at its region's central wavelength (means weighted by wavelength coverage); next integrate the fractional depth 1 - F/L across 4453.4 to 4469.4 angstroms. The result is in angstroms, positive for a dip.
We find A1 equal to 1.6 angstroms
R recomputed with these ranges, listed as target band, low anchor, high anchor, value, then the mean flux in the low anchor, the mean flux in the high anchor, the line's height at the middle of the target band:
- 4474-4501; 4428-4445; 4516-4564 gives -3.36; 2.94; 3.71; 3.32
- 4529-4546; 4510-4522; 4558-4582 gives 3.17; 3.99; 4.02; 4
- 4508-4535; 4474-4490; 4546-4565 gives 1.60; 3.72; 4.01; 3.88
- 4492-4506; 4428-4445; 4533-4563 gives -2.45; 2.94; 3.74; 3.39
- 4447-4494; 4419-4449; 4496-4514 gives 1.32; 3.15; 4.02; 3.6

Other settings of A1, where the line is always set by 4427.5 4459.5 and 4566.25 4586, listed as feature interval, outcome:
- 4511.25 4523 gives -1.6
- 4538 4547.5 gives -0.2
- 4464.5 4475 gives -1.3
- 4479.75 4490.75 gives -0.9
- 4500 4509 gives -1.8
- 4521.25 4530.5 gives 0.3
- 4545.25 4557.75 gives -0.6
